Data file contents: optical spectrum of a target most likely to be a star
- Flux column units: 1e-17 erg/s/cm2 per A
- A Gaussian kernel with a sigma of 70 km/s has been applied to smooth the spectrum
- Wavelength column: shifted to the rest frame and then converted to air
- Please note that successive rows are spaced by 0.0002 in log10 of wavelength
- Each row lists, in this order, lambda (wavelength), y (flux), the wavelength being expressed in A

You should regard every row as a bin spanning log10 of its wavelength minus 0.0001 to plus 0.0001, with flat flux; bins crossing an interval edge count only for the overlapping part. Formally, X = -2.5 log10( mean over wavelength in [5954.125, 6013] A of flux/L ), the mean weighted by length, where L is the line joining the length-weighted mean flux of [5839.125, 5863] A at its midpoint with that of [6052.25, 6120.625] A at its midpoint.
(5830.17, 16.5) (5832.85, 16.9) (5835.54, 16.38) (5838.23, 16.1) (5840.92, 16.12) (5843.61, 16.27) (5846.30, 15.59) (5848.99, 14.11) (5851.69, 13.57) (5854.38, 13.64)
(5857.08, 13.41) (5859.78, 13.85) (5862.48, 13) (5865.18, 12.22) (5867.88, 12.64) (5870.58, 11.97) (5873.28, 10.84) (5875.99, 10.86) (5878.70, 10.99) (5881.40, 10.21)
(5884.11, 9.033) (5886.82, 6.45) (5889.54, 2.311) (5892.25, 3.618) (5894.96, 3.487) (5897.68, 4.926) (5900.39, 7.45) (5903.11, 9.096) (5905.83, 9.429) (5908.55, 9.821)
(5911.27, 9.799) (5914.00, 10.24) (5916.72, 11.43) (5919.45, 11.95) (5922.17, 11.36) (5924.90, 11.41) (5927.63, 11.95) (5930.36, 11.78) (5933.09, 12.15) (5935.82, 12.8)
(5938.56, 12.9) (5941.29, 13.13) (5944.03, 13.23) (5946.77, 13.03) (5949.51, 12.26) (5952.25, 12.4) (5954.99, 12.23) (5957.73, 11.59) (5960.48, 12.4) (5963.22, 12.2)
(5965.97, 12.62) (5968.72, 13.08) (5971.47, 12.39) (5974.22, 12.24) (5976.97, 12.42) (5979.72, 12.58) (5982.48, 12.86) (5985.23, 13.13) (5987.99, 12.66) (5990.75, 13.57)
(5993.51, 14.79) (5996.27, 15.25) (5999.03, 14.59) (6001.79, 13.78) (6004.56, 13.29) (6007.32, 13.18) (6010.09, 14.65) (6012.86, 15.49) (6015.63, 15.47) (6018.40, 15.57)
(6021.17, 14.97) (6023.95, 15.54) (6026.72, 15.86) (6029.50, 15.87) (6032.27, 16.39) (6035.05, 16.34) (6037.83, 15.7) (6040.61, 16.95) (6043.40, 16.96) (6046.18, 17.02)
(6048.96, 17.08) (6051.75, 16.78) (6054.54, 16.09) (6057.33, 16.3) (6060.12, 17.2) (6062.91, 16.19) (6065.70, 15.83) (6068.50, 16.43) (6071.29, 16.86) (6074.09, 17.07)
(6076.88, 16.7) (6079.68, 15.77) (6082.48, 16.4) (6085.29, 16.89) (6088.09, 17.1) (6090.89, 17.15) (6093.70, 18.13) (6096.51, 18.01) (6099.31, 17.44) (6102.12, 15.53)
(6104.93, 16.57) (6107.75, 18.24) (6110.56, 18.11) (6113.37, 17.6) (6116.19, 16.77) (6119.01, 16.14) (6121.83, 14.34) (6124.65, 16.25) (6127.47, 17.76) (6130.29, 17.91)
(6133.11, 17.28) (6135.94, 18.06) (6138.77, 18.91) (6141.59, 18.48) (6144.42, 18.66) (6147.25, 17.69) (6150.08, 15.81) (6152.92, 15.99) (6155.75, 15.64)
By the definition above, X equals 0.20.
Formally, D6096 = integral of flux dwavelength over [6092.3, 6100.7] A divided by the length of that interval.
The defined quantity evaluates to 17.9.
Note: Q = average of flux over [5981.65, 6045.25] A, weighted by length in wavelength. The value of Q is 14.9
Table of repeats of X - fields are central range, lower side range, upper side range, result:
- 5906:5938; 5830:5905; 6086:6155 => 0.12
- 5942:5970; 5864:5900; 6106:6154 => -0.14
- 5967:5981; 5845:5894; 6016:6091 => 0.12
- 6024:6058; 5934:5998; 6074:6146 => -0.09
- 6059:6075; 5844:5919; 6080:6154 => -0.06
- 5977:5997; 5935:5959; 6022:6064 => 0.06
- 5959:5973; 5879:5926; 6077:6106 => -0.12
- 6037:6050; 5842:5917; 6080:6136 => -0.11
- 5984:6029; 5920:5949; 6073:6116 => 0.00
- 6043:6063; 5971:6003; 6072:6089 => -0.07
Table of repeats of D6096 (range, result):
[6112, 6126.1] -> 16.2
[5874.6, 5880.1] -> 10.9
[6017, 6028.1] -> 15.5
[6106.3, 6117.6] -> 17.7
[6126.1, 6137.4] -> 17.8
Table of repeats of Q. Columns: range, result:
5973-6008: 13.4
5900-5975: 11.7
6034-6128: 16.7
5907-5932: 11.1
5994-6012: 14.2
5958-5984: 12.5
